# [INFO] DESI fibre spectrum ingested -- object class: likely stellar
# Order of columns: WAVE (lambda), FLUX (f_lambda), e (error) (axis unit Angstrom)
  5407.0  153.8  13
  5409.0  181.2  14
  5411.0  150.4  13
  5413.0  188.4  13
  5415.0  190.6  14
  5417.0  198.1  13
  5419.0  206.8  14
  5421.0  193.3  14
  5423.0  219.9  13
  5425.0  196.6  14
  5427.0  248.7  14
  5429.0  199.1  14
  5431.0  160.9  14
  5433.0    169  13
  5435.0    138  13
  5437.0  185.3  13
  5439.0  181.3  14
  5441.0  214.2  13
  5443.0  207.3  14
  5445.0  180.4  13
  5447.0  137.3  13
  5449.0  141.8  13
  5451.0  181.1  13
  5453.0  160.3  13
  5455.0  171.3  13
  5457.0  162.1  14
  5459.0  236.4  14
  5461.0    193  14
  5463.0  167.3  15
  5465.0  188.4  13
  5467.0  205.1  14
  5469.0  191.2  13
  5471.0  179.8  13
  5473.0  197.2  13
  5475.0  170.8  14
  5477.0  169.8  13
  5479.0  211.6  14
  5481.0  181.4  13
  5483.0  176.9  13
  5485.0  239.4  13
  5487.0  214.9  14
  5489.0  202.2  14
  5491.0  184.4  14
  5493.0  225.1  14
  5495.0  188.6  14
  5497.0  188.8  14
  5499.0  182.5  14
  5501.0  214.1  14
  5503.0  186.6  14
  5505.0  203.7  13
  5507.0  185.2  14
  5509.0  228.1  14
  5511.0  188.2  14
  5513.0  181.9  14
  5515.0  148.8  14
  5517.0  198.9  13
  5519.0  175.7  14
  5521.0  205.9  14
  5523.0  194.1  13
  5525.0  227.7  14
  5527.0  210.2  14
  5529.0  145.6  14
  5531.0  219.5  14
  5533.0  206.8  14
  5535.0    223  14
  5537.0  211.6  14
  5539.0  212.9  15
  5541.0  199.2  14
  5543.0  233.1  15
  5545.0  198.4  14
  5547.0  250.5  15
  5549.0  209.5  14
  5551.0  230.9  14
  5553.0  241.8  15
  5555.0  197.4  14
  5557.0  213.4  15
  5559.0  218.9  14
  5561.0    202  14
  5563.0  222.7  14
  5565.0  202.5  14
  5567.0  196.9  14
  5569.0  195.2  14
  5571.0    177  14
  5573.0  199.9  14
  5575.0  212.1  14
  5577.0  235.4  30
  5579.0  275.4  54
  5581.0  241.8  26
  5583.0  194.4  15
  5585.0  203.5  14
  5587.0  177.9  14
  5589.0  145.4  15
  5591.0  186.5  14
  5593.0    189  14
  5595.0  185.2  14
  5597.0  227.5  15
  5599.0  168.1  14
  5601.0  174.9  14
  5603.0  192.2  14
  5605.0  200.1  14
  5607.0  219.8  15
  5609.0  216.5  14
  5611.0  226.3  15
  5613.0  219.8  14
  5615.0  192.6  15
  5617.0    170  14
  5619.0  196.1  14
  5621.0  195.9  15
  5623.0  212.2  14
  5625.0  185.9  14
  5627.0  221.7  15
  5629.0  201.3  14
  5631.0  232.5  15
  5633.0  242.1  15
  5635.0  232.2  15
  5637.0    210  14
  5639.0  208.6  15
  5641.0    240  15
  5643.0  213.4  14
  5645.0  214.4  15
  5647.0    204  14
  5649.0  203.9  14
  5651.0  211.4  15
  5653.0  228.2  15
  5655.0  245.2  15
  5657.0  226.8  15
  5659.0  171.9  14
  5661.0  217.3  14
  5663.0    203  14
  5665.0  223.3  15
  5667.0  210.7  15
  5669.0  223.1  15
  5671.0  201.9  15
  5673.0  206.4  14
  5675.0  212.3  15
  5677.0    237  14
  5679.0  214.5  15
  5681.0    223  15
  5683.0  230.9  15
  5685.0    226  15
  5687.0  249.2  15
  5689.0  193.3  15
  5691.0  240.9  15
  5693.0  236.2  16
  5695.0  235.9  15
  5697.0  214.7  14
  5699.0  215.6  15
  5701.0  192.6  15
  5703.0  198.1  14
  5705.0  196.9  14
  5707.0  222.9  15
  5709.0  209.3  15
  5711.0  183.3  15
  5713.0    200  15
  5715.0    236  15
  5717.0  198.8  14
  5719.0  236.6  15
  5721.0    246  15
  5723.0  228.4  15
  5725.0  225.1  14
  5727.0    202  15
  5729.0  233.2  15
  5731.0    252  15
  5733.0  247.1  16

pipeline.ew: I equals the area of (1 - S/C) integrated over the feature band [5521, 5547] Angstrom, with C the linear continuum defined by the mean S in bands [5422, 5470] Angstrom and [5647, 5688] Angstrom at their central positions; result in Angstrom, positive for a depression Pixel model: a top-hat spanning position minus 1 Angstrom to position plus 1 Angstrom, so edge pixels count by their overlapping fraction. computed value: -1.4 Angstrom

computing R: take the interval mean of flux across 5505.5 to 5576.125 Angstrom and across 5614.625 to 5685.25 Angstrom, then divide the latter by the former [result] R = 1.0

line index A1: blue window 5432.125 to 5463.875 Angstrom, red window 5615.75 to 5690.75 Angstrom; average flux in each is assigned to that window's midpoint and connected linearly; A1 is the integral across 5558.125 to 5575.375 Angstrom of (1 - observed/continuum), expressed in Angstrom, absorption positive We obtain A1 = -0.34 Angstrom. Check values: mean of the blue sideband 177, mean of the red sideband 215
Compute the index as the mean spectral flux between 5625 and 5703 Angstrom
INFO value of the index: 218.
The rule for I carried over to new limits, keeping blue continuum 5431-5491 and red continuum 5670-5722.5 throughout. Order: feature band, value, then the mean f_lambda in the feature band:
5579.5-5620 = 1.3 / 197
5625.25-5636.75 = -0.8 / 222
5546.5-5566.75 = -2.0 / 217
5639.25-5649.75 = -0.2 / 215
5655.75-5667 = 0.2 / 209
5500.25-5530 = -0.1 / 193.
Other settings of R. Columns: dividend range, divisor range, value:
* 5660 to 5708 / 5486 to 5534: 1.11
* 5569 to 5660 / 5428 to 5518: 1.11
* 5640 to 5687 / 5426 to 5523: 1.15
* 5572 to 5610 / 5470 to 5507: 1.04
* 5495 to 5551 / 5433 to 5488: 1.09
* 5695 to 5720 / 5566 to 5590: 1.03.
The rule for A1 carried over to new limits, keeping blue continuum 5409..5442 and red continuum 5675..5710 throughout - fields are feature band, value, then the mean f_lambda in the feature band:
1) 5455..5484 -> 1.09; 187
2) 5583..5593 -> 1.29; 181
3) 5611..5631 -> 0.86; 202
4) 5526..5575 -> -1.31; 209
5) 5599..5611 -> 0.56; 200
